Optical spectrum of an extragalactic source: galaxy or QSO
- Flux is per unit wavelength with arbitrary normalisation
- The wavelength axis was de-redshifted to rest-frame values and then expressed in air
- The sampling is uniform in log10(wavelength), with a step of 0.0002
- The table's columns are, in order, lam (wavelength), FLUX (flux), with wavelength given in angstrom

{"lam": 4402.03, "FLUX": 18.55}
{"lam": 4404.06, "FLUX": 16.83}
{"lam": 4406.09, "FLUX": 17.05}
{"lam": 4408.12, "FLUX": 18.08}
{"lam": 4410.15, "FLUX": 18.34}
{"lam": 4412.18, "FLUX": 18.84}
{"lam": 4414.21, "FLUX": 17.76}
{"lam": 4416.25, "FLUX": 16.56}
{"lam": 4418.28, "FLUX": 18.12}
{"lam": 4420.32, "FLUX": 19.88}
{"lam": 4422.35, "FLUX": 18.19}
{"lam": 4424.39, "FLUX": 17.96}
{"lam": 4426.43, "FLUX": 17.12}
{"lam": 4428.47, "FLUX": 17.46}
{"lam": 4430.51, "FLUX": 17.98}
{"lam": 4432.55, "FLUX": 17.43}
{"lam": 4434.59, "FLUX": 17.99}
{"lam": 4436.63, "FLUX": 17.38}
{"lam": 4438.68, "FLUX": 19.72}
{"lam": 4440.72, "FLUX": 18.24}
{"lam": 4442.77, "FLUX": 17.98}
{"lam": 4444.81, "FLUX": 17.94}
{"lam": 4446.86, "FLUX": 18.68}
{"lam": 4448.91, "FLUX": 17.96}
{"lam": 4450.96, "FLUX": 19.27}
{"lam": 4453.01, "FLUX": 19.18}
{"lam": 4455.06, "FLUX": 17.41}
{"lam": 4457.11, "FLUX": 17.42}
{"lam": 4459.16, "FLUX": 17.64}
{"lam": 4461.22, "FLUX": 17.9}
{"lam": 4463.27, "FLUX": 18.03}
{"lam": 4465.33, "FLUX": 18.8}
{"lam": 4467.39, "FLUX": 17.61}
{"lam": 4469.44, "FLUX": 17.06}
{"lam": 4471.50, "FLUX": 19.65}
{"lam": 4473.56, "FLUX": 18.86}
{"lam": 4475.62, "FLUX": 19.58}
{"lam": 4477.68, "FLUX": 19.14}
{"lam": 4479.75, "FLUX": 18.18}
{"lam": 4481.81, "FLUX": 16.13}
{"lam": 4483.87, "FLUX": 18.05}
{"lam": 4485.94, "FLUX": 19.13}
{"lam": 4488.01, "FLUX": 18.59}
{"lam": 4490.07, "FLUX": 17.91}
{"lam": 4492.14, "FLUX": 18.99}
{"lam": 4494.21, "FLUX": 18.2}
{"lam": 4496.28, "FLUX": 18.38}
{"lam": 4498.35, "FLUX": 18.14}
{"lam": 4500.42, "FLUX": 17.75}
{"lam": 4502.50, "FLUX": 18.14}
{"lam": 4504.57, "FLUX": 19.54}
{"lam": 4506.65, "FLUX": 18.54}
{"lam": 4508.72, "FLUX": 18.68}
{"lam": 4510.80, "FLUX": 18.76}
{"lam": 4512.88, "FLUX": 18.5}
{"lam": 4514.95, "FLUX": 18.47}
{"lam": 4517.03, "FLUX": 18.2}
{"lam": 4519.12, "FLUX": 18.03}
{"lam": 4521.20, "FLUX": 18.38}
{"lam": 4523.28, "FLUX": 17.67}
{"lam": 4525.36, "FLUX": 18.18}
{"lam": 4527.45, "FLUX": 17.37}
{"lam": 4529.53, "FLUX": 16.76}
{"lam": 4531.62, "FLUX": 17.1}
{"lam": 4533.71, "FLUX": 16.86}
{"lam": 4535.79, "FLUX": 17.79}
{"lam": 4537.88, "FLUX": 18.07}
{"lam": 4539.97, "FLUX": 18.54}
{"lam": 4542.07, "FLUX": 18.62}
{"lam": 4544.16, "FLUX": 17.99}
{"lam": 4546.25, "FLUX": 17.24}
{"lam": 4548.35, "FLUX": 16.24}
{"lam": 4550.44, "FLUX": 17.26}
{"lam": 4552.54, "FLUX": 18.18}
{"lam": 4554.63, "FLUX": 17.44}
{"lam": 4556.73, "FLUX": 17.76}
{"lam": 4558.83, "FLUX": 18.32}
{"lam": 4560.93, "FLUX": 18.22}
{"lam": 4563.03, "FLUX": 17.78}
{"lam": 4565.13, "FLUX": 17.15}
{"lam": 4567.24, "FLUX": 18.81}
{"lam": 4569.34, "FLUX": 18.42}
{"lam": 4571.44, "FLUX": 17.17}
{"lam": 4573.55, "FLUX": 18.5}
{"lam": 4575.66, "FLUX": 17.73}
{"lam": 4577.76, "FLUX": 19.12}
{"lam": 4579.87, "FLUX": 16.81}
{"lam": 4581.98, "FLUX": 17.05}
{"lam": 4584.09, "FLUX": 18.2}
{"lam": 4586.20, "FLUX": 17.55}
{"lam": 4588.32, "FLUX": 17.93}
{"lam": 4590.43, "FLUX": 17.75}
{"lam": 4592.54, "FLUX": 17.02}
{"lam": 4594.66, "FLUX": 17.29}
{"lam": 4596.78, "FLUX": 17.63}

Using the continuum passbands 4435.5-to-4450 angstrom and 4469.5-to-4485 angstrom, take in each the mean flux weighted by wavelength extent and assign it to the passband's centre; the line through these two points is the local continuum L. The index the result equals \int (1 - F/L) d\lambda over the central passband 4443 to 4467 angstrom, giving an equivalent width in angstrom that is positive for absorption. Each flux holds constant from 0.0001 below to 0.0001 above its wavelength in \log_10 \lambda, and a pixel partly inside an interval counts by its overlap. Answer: 0.2 angstrom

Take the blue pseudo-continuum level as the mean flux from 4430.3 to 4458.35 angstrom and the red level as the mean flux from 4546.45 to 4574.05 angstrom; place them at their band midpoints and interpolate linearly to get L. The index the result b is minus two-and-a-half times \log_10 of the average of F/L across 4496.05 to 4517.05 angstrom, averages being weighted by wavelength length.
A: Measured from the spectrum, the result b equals -0.03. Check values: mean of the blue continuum 18.2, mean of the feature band 18.5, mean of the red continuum 17.8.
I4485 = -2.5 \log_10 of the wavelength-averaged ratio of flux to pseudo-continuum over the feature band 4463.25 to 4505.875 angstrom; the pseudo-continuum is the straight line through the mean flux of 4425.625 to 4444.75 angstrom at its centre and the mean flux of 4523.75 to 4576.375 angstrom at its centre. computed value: -0.03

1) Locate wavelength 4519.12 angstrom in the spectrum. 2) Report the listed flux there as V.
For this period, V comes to 18.03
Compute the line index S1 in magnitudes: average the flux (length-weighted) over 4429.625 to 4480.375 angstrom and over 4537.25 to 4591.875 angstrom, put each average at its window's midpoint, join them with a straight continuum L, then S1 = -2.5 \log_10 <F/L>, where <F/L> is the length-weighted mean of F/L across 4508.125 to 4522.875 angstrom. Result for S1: -0.02 mag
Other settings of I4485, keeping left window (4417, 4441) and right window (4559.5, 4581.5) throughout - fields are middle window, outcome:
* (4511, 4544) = 0.004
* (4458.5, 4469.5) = 0.009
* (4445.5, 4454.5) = -0.034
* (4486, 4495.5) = -0.027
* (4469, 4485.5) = -0.021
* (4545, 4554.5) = 0.043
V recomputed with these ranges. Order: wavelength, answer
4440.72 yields 18.24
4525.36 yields 18.18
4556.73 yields 17.76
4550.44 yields 17.26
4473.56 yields 18.86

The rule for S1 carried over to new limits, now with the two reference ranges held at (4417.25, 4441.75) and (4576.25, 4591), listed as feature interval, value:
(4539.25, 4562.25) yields 0.00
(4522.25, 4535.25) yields 0.03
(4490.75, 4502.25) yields -0.02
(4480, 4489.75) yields 0.00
